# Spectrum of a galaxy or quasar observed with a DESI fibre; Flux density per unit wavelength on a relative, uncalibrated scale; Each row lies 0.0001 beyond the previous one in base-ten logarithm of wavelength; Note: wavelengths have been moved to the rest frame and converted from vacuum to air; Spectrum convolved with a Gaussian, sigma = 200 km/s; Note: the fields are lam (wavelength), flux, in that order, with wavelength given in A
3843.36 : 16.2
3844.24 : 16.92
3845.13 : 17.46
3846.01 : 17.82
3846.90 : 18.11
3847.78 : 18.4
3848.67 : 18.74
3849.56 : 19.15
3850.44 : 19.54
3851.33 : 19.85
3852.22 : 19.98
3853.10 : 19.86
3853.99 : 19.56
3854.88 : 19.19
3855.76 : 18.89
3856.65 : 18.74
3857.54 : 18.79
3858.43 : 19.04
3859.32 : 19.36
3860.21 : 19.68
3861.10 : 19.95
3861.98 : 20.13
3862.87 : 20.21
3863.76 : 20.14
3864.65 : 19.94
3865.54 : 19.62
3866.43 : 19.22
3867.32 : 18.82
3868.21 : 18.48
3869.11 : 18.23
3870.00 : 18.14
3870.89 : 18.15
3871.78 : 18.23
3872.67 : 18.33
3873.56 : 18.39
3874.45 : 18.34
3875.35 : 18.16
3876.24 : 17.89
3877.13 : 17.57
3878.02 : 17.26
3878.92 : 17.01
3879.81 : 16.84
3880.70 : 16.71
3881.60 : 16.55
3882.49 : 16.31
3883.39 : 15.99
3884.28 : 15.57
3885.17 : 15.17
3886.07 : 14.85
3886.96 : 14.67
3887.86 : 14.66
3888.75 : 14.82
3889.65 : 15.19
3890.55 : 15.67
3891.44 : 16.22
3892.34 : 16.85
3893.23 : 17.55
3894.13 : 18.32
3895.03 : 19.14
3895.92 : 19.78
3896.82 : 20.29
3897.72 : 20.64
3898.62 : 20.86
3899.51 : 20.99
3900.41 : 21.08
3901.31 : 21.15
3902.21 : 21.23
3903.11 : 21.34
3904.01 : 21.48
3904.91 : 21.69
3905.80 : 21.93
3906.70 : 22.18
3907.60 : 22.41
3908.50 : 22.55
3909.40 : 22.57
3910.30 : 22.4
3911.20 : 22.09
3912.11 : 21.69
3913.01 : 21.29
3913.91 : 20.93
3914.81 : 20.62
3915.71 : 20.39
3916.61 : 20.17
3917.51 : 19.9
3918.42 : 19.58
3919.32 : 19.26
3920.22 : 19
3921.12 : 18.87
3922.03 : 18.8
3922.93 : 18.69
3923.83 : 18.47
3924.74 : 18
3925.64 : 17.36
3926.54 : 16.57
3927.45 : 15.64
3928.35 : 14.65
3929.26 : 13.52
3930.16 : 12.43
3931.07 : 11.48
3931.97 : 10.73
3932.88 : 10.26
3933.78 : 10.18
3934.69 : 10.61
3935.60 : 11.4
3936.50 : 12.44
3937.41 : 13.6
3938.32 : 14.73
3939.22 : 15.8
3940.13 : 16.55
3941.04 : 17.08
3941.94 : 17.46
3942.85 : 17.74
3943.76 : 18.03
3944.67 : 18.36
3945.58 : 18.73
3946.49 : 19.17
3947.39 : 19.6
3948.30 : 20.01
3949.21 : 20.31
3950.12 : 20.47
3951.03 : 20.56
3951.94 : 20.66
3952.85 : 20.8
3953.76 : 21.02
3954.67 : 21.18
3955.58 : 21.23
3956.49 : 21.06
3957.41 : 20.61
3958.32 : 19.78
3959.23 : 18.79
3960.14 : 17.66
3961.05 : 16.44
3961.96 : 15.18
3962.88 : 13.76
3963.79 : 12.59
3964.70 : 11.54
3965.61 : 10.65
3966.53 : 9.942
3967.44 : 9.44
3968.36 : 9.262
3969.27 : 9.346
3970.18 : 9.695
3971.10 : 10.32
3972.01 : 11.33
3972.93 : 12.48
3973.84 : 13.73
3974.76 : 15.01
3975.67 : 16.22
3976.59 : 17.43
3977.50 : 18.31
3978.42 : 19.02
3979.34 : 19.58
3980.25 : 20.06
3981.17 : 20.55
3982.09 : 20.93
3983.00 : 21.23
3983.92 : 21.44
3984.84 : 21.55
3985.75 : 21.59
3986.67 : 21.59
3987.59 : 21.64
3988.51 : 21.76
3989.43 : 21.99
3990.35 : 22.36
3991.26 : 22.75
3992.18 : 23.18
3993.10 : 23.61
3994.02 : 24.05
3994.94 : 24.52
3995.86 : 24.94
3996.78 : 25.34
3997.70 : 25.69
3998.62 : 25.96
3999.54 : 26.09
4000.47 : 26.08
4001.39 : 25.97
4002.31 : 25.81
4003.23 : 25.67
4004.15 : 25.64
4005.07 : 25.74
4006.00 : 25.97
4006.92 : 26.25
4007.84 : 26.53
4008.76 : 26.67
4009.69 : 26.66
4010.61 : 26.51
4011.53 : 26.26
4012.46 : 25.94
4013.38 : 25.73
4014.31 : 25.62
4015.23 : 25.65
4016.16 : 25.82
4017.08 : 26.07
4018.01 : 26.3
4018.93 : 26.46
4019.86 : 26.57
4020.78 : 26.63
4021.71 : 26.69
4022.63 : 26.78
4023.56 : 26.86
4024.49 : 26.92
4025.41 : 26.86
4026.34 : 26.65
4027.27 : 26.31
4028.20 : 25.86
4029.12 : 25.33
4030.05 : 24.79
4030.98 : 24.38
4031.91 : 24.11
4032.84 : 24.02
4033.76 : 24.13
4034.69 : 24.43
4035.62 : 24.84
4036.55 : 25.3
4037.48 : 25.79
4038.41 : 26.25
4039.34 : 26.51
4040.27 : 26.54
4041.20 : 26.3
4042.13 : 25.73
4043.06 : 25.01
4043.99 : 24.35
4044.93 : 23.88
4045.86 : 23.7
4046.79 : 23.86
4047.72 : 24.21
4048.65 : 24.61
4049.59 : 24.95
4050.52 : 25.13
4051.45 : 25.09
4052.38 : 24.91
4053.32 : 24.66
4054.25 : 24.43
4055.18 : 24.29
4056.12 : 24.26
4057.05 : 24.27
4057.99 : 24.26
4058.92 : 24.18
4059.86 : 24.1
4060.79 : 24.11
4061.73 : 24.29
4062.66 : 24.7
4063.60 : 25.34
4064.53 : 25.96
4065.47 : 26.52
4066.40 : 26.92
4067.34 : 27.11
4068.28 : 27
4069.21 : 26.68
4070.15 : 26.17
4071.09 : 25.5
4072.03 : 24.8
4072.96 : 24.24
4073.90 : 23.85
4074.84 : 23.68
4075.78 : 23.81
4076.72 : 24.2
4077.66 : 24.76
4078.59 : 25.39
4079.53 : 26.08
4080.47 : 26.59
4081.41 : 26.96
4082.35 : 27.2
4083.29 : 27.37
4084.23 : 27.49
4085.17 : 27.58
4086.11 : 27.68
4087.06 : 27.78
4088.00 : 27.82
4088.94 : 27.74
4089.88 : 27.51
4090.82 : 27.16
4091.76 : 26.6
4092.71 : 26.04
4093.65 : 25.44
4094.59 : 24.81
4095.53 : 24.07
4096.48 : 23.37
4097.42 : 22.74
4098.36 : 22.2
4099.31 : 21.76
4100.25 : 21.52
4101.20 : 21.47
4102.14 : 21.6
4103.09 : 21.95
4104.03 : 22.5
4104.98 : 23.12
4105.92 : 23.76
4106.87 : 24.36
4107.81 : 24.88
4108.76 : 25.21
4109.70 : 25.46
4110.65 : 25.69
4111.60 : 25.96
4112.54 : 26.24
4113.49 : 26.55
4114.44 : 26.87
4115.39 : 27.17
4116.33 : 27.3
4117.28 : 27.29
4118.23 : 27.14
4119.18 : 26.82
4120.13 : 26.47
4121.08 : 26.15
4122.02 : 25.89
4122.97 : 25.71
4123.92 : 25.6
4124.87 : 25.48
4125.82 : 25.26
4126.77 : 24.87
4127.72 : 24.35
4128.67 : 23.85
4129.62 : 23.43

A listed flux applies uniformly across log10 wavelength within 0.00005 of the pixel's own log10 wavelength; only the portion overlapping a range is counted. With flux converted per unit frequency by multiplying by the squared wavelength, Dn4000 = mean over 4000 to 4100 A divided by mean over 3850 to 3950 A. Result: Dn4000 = 1.5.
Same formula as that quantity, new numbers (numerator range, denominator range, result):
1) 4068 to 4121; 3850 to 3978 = 1.58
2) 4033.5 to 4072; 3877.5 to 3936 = 1.51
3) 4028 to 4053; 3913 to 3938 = 1.64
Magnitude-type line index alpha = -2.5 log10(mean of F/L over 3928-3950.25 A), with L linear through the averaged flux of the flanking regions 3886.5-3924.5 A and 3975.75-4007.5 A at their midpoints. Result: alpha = 0.34 mag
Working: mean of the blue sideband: 19.7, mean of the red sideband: 23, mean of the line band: 15.3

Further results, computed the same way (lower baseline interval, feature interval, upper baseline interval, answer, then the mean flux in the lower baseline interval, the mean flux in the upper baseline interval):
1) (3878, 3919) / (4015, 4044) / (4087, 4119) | -0.130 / 19.1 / 25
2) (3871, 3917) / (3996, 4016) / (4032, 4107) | -0.141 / 18.9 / 25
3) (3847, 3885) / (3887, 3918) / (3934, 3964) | -0.103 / 18.5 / 17.7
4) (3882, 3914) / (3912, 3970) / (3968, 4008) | 0.195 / 19.2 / 20.9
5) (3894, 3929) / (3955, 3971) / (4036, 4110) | 0.436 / 20.1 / 25.1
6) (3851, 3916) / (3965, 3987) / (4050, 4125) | 0.355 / 19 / 25.3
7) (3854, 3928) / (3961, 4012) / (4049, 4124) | 0.104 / 18.9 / 25.3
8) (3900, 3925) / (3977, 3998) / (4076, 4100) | 0.041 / 20.7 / 25.8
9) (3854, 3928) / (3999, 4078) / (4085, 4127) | -0.097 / 18.9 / 25.3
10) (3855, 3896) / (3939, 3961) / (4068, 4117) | 0.060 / 17.8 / 25.3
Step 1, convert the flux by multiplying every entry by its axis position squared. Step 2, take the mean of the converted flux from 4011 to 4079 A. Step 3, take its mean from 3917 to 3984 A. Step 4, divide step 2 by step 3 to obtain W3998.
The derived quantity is 1.62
